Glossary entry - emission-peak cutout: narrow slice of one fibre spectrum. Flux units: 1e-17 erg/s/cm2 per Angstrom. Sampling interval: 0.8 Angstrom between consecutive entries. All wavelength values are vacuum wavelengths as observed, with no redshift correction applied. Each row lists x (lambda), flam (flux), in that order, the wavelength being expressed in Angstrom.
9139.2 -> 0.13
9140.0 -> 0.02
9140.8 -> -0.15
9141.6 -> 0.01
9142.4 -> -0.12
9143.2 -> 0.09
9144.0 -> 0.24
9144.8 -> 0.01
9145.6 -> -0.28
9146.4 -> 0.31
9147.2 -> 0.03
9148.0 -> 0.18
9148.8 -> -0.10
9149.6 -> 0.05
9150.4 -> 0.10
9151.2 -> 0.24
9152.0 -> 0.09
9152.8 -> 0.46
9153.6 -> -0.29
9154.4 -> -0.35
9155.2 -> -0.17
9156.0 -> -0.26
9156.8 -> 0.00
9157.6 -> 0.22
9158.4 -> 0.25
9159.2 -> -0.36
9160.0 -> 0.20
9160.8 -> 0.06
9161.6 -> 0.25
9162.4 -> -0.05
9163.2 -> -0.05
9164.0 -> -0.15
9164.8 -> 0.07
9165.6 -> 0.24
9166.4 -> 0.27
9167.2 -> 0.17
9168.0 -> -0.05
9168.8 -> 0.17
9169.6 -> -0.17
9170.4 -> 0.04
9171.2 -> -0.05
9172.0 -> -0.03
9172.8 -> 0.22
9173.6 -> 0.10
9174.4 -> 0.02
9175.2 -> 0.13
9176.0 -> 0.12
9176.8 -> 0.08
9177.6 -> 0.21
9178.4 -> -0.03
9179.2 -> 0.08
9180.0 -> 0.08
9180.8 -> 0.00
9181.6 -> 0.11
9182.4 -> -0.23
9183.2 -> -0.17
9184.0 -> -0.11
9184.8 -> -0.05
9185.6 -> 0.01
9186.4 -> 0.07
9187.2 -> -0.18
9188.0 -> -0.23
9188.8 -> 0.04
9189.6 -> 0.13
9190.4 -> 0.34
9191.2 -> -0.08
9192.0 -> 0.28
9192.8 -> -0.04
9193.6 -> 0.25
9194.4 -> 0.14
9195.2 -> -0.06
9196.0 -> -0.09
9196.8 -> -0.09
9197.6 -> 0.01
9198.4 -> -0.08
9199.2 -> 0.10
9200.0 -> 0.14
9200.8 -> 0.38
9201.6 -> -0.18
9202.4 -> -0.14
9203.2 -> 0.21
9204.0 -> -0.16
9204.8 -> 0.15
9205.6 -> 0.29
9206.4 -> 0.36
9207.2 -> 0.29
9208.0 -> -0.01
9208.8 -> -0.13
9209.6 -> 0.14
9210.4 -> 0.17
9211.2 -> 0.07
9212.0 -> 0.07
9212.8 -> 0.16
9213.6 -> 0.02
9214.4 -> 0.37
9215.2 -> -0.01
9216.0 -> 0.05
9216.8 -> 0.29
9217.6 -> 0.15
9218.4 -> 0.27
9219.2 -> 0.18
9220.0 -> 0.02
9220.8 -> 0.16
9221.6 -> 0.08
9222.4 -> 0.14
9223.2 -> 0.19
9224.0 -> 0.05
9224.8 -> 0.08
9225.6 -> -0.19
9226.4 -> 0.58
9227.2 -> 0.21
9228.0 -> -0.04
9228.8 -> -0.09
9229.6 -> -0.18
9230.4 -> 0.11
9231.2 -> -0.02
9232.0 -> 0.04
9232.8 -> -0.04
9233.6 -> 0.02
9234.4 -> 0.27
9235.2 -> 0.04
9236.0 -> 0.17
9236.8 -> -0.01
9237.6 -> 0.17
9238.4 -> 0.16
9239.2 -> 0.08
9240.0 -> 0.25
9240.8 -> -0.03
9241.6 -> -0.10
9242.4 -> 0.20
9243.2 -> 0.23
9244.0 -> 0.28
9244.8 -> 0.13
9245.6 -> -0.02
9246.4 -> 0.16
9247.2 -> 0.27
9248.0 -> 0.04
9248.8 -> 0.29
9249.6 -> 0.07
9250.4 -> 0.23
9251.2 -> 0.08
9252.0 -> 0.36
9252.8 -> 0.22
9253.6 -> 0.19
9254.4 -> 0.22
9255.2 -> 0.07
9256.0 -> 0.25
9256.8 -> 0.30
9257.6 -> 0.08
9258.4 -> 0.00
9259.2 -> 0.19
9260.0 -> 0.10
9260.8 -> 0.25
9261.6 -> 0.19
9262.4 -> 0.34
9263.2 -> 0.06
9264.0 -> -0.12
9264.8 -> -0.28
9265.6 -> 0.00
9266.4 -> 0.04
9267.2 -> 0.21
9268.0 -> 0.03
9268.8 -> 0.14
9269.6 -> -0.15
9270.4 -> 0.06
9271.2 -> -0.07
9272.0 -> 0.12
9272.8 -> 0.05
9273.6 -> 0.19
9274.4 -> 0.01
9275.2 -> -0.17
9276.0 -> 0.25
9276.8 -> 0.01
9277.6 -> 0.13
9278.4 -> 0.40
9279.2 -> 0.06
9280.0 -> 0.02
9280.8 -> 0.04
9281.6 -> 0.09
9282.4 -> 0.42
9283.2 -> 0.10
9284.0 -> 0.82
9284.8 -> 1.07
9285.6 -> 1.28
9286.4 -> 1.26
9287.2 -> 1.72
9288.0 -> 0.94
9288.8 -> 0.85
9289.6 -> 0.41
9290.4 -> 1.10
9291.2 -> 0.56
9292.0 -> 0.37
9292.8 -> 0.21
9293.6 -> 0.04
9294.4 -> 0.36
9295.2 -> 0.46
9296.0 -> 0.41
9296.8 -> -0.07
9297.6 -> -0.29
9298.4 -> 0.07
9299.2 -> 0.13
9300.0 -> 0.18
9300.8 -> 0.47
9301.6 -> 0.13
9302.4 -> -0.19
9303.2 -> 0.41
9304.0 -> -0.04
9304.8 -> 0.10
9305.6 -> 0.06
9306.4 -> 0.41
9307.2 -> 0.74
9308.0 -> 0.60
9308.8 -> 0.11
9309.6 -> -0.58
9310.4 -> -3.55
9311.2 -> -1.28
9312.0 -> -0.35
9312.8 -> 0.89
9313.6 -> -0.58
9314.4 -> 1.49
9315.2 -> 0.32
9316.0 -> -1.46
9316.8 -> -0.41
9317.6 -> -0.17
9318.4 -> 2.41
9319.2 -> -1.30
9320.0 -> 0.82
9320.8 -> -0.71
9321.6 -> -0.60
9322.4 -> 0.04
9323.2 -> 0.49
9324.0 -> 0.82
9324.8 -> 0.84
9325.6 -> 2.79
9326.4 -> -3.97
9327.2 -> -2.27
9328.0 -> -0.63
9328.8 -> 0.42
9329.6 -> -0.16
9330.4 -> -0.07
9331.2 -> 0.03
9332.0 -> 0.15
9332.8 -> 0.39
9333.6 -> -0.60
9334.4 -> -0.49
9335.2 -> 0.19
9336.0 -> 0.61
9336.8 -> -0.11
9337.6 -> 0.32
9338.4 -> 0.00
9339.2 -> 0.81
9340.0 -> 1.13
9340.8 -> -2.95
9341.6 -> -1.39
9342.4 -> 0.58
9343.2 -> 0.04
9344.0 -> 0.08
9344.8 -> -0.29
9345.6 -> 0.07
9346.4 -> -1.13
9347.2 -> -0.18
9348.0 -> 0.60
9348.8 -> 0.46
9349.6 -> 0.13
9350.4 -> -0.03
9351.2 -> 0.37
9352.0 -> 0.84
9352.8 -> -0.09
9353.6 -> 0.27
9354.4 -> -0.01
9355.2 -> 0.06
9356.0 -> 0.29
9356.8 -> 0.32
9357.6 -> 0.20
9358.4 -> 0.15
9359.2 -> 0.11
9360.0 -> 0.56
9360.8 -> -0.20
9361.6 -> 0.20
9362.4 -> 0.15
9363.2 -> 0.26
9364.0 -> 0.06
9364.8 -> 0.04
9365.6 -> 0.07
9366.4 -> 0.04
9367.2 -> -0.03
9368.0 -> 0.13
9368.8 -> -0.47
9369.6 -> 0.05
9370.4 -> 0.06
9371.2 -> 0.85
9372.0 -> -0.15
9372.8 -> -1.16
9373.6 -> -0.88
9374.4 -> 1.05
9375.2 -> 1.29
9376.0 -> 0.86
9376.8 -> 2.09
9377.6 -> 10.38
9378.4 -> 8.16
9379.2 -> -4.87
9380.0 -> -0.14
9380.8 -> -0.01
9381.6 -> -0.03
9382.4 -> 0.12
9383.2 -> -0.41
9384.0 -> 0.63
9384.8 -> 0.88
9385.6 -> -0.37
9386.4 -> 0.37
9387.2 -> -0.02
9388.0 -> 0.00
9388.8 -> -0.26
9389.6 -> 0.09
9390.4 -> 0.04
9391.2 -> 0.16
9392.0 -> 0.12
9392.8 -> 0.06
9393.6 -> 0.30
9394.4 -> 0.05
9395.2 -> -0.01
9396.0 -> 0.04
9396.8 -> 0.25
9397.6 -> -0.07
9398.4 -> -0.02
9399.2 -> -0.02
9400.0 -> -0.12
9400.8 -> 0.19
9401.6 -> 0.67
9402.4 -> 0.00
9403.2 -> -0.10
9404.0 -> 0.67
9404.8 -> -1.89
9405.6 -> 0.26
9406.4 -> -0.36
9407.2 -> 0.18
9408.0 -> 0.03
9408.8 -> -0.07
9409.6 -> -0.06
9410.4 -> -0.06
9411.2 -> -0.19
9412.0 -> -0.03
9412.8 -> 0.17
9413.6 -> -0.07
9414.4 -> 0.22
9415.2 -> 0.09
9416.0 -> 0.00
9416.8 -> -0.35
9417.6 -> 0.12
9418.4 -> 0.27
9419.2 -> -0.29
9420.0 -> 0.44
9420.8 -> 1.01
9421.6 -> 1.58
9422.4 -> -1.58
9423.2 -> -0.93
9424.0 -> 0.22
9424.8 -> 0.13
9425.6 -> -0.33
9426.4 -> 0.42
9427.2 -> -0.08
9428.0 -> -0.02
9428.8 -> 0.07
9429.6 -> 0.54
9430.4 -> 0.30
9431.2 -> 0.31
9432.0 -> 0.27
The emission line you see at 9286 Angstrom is H-beta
